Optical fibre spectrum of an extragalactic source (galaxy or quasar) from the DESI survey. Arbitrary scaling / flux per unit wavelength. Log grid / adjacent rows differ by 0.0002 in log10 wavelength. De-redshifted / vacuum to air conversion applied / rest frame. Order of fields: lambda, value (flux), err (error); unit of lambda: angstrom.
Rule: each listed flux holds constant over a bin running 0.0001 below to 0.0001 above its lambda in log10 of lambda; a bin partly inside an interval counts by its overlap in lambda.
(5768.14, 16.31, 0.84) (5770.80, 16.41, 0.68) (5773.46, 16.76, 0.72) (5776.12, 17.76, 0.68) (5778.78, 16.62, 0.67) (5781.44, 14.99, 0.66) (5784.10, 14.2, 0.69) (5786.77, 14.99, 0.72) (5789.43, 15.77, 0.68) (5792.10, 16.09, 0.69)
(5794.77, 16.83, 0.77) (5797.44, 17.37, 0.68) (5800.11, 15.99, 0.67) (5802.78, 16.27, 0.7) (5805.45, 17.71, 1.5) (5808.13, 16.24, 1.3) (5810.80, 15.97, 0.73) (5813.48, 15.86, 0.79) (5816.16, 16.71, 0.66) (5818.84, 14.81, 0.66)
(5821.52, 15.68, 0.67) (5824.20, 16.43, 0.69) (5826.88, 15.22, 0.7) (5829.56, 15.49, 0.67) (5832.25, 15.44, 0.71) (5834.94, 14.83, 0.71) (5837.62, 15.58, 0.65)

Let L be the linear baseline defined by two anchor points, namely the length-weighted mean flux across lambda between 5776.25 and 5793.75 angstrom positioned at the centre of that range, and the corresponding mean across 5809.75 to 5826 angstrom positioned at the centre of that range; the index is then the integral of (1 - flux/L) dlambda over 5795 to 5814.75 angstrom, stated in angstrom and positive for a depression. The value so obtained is -0.91 angstrom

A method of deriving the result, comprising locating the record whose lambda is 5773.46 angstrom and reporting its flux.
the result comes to 16.76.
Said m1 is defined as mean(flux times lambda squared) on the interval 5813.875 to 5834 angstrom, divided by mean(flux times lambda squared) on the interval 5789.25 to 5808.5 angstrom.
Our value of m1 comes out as 0.95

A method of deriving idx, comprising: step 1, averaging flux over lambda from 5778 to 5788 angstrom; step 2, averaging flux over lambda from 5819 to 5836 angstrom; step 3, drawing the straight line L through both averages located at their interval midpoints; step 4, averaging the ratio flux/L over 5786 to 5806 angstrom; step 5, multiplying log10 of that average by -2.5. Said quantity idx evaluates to -0.08 mag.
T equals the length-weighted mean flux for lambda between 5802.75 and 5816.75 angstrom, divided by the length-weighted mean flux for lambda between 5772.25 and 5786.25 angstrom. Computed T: 1.03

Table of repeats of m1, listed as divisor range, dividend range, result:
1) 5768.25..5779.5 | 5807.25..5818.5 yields 0.97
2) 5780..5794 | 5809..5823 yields 1.05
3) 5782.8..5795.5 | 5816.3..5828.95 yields 1.02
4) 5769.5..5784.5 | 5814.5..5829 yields 0.99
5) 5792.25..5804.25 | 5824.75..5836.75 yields 0.94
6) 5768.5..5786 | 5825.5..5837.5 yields 0.97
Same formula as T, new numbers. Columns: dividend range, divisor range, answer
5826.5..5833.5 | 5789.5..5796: 0.94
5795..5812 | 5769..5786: 1.03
